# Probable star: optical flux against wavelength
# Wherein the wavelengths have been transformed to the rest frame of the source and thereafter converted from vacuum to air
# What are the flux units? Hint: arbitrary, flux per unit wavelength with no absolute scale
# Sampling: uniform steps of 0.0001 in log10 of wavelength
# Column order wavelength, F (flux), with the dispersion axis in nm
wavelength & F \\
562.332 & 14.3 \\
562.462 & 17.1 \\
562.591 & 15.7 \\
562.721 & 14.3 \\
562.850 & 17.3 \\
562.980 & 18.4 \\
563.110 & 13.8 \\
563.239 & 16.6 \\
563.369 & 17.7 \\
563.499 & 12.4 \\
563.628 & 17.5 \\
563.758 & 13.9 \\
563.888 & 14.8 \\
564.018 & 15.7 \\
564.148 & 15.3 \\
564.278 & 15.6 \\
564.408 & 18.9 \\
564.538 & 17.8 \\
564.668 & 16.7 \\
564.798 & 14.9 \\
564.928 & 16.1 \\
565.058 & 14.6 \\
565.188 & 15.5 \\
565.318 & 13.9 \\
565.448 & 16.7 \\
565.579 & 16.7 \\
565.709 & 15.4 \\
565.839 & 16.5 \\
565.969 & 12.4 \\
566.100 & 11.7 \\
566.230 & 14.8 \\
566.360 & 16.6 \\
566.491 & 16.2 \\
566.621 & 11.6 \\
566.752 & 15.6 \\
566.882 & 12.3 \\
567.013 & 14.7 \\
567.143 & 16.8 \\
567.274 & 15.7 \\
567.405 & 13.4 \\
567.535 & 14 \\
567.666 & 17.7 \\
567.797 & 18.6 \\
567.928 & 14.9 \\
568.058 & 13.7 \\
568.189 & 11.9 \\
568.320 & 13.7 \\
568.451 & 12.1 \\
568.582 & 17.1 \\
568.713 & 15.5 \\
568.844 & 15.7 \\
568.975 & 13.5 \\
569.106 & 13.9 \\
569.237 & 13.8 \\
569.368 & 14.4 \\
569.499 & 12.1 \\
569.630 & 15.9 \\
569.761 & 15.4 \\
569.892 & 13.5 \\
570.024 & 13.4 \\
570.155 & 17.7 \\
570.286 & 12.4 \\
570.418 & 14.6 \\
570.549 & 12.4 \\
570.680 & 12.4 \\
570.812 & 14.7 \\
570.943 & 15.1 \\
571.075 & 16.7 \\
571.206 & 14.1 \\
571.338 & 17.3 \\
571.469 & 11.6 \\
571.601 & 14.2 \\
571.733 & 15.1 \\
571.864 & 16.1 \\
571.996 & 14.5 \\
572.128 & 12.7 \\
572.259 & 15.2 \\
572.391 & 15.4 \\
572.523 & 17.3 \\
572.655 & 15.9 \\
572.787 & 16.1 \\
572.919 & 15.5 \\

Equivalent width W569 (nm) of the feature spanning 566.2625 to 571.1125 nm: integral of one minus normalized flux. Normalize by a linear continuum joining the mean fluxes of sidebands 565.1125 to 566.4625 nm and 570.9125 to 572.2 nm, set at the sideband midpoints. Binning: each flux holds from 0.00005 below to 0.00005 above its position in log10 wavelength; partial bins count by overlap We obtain 0.10 nm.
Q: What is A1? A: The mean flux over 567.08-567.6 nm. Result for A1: 15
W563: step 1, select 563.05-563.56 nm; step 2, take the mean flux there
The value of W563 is 15.2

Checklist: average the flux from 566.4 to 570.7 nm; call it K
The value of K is 14.5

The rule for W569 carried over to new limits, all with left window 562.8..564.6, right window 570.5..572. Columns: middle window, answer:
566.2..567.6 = 0.07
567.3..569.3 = 0.07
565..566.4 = 0.07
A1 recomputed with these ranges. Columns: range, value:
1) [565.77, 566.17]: 13.6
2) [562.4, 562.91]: 16.1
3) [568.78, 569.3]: 14.2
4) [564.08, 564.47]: 16.6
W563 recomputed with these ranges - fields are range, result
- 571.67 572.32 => 14.7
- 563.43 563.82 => 14.6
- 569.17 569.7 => 14.1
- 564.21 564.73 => 17.2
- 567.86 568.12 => 14.4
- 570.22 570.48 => 13.5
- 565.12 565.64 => 15.7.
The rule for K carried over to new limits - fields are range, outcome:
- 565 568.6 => 14.8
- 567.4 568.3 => 14.9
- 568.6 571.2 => 14.4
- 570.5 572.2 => 14.4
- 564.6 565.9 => 15.7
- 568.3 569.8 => 14.4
